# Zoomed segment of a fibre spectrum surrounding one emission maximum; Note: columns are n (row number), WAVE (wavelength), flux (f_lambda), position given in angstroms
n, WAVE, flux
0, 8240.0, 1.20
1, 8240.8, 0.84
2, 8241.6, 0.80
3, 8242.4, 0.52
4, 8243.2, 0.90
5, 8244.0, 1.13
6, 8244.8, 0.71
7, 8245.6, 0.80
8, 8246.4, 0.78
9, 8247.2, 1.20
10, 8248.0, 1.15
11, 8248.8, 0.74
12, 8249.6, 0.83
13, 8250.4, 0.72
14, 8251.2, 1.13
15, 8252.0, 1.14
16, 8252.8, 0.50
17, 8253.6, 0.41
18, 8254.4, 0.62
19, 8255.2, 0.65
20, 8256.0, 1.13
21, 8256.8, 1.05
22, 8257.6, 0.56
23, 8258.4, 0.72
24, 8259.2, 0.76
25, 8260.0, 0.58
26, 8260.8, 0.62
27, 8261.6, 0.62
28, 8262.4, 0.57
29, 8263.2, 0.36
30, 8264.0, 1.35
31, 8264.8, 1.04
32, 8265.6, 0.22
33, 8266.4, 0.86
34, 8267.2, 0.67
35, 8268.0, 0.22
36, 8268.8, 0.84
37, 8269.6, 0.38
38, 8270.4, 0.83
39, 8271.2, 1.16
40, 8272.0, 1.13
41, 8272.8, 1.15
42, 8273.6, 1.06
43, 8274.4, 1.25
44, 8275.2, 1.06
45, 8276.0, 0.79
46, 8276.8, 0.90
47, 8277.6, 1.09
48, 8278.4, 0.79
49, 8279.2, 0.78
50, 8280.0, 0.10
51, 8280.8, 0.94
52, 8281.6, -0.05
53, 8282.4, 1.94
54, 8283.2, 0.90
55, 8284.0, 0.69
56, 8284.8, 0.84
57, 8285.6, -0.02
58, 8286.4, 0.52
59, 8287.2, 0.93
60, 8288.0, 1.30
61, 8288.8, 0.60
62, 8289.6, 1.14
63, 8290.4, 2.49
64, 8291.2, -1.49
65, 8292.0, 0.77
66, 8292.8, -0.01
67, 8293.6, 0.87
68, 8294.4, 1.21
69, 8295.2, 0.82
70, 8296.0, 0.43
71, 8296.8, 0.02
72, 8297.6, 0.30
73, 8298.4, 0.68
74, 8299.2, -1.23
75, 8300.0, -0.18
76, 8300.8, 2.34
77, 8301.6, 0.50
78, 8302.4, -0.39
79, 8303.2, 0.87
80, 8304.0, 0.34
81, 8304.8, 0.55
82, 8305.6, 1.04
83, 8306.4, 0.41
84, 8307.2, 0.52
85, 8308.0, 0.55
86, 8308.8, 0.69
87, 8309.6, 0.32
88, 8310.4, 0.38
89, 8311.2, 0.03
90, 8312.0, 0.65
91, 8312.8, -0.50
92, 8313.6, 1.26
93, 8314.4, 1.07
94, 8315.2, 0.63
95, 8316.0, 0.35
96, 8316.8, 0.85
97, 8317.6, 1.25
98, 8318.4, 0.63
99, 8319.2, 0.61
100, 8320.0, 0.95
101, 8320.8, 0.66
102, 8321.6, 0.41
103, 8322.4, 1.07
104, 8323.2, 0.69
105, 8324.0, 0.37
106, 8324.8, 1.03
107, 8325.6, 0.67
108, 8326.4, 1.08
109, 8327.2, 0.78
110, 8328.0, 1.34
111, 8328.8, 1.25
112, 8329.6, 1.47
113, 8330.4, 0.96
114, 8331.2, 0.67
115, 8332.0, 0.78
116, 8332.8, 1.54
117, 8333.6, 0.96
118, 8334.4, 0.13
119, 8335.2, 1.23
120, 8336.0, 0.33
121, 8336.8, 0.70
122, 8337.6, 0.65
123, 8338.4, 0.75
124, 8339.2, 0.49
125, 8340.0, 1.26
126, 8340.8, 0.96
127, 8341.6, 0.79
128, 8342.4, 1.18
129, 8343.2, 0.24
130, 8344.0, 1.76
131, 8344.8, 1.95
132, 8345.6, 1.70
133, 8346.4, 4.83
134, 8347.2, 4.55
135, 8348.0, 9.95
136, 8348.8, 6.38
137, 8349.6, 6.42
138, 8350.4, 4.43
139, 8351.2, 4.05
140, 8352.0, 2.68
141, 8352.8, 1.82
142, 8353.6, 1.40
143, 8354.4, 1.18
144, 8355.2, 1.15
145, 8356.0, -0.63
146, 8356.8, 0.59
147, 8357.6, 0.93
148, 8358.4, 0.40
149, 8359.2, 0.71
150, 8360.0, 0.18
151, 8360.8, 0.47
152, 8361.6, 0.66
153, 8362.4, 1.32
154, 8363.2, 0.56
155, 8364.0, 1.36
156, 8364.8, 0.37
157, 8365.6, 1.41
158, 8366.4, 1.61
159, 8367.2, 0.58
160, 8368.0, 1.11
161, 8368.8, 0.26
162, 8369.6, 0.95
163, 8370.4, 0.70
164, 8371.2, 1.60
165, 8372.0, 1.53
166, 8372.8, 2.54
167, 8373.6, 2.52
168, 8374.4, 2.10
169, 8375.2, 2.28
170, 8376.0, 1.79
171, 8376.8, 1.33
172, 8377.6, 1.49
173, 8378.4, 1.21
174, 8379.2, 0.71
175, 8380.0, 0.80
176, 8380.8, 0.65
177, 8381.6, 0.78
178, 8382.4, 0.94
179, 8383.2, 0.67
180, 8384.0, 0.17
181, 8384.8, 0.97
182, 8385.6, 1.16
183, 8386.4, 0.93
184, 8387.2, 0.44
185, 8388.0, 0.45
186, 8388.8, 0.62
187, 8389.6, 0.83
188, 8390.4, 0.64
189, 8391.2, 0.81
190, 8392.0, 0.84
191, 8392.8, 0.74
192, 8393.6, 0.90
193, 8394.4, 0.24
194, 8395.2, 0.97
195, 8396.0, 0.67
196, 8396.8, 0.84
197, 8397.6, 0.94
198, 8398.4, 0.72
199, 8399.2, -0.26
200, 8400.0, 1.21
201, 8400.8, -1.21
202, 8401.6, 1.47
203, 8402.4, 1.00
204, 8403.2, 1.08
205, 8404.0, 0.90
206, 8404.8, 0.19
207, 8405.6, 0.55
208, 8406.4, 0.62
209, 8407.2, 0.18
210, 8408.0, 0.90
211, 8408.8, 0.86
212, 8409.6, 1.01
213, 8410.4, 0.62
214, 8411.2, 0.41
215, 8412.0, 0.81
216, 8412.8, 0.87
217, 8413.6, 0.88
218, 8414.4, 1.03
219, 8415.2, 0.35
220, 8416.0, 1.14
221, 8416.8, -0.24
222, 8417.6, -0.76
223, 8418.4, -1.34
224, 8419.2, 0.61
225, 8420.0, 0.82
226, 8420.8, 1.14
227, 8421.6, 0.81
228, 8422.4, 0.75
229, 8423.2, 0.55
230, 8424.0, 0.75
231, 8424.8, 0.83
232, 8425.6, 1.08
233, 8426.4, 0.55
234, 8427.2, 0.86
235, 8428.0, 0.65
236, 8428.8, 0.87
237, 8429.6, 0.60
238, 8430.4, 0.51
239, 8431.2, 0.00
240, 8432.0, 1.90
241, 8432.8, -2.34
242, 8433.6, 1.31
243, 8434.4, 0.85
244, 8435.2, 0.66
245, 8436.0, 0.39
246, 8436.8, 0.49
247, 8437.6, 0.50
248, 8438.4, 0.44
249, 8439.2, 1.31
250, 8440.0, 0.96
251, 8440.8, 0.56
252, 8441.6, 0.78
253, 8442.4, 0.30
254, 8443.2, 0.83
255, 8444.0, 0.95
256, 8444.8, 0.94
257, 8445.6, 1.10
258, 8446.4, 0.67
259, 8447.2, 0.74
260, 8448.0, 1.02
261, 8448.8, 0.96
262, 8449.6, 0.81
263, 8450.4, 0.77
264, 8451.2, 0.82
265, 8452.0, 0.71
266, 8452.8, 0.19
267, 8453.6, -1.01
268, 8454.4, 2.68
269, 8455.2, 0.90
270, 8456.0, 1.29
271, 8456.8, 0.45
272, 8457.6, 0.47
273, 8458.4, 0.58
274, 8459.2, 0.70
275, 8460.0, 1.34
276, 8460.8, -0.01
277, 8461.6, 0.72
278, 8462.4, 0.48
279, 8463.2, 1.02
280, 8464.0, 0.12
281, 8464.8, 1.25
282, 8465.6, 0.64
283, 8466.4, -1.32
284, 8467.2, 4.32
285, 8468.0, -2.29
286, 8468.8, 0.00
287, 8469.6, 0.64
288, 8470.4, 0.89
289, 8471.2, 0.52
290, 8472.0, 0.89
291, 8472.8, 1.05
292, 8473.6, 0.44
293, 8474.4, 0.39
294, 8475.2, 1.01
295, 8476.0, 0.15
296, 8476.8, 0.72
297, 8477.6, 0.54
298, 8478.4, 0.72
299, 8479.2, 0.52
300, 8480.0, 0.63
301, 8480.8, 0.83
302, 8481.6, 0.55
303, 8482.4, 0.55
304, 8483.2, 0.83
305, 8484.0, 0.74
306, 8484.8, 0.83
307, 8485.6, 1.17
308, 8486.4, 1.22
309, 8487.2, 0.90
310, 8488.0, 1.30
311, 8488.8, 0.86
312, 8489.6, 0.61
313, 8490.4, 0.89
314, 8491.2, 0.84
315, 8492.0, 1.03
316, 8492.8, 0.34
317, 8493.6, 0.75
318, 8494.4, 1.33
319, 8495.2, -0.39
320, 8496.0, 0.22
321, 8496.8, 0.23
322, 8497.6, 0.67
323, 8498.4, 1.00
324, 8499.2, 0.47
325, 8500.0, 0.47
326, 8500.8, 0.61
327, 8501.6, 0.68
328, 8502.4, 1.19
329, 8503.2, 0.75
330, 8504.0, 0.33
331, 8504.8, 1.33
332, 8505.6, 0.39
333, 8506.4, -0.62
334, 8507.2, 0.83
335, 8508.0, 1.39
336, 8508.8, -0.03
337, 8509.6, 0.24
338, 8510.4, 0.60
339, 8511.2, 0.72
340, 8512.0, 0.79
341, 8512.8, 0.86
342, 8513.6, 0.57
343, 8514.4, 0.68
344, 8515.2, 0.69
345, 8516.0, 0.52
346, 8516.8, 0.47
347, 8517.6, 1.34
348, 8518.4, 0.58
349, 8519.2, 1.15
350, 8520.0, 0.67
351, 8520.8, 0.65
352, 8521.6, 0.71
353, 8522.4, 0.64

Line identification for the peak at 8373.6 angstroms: [N II] 6583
